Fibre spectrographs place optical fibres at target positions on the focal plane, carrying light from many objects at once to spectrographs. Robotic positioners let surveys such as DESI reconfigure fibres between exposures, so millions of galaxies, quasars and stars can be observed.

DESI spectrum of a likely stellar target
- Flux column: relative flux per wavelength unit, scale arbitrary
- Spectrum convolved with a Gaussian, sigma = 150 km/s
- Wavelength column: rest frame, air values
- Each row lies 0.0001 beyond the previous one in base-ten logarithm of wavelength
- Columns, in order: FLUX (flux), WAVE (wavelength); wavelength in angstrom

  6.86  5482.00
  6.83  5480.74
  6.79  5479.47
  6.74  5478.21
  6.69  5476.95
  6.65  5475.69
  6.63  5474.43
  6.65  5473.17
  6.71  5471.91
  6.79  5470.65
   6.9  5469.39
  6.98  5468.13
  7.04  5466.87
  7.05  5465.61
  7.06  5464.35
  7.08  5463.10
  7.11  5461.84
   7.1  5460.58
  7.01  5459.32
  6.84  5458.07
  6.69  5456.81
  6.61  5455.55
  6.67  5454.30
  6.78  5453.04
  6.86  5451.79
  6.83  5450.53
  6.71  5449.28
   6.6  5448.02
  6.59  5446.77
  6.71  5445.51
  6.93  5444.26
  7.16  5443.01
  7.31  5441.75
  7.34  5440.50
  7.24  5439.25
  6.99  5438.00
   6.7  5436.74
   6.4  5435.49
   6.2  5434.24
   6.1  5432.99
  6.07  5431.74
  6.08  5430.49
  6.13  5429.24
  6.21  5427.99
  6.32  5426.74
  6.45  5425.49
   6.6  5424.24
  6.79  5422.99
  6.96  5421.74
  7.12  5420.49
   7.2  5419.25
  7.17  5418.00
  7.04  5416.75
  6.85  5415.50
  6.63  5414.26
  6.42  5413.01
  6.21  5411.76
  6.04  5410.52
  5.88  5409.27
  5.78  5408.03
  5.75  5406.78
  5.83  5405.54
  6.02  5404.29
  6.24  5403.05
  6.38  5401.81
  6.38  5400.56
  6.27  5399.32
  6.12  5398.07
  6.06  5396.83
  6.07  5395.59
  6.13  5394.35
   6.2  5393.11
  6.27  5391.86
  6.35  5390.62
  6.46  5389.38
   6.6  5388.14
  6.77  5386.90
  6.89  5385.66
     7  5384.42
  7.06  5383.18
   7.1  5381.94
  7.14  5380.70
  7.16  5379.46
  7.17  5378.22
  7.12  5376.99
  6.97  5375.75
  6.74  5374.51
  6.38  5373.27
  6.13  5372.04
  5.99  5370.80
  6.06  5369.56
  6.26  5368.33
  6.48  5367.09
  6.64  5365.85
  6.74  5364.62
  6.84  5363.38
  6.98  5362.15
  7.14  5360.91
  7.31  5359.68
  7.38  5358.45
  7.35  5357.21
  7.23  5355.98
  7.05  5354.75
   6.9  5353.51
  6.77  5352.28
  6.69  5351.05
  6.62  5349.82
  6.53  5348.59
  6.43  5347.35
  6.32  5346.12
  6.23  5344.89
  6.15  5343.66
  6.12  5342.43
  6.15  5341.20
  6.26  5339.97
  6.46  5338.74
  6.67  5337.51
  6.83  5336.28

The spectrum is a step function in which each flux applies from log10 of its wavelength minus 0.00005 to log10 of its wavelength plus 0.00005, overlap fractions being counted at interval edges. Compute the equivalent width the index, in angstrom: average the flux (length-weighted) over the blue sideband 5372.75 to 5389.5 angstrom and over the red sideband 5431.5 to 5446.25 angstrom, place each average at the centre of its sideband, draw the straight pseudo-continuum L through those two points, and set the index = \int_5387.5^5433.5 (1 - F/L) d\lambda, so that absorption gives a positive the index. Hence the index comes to 3.3 angstrom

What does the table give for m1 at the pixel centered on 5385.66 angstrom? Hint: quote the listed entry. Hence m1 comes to 6.89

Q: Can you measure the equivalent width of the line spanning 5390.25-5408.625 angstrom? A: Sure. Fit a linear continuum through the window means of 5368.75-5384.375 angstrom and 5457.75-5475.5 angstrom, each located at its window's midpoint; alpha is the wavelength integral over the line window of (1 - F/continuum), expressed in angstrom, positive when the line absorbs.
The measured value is 1.8 angstrom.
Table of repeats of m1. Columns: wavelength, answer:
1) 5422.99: 6.79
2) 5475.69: 6.65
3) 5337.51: 6.67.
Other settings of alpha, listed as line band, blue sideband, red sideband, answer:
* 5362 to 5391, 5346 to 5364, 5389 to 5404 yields -0.7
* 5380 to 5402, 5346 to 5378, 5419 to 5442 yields 0.6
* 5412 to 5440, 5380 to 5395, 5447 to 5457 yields 0.3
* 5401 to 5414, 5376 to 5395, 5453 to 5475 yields 1.4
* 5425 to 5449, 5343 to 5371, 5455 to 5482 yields 0.7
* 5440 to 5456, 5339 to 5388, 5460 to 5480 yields 0.0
